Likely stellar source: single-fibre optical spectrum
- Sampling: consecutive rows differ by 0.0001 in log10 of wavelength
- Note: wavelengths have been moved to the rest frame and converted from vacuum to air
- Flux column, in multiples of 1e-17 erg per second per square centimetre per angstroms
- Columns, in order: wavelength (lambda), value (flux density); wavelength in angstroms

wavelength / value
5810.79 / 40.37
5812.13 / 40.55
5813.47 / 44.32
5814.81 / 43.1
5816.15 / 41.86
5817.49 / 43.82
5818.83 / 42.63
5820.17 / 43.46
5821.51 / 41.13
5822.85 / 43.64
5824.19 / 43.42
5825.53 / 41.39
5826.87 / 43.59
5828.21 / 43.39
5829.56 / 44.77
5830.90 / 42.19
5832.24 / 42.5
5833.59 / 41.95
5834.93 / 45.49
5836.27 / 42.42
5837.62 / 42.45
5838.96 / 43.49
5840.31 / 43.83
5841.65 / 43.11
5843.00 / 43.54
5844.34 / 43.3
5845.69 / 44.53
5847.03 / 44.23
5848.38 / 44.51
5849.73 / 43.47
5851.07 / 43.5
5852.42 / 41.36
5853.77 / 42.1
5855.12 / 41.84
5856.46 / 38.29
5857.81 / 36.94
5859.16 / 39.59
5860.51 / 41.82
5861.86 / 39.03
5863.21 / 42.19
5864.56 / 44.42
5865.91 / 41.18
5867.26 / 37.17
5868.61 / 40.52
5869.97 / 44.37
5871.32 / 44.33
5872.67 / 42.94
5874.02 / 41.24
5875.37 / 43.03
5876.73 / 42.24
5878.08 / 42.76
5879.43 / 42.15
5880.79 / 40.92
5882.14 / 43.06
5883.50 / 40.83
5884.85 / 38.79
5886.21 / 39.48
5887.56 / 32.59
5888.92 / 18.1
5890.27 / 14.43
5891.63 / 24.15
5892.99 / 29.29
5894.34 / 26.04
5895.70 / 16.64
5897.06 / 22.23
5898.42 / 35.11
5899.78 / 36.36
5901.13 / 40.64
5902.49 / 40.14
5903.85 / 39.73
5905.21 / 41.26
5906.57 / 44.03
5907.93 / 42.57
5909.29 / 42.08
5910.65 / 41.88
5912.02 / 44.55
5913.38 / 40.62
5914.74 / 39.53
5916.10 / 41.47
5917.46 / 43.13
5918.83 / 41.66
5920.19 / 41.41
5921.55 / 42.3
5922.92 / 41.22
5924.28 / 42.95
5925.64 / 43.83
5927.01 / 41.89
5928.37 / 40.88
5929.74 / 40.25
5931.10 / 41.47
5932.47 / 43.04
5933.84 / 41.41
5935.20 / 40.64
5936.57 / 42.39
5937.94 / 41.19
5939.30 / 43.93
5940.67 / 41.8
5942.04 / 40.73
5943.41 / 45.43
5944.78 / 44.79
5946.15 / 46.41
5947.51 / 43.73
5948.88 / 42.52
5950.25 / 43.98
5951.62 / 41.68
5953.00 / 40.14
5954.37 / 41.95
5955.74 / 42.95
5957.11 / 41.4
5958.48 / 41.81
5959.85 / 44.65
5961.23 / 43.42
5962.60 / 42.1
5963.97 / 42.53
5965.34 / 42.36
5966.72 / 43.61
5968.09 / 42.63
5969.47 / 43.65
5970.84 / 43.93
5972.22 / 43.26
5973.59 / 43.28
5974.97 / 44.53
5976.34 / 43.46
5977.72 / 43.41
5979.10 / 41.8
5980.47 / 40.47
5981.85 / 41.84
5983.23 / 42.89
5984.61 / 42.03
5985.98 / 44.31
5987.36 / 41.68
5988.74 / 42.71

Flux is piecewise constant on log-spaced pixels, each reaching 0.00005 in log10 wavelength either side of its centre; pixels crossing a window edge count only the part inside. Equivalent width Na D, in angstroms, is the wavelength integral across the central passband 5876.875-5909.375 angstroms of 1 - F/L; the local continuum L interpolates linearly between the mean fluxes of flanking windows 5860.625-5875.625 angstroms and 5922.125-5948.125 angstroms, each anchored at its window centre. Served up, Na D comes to 5.7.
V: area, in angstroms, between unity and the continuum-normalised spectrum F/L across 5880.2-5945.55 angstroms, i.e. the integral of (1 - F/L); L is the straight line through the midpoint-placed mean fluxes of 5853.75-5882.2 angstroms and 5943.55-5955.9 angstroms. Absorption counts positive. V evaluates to 6.2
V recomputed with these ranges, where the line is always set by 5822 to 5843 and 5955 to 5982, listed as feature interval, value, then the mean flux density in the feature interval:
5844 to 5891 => 3.38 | 40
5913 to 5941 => 0.78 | 41.8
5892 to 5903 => 3.21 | 30.5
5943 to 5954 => -0.15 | 43.5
